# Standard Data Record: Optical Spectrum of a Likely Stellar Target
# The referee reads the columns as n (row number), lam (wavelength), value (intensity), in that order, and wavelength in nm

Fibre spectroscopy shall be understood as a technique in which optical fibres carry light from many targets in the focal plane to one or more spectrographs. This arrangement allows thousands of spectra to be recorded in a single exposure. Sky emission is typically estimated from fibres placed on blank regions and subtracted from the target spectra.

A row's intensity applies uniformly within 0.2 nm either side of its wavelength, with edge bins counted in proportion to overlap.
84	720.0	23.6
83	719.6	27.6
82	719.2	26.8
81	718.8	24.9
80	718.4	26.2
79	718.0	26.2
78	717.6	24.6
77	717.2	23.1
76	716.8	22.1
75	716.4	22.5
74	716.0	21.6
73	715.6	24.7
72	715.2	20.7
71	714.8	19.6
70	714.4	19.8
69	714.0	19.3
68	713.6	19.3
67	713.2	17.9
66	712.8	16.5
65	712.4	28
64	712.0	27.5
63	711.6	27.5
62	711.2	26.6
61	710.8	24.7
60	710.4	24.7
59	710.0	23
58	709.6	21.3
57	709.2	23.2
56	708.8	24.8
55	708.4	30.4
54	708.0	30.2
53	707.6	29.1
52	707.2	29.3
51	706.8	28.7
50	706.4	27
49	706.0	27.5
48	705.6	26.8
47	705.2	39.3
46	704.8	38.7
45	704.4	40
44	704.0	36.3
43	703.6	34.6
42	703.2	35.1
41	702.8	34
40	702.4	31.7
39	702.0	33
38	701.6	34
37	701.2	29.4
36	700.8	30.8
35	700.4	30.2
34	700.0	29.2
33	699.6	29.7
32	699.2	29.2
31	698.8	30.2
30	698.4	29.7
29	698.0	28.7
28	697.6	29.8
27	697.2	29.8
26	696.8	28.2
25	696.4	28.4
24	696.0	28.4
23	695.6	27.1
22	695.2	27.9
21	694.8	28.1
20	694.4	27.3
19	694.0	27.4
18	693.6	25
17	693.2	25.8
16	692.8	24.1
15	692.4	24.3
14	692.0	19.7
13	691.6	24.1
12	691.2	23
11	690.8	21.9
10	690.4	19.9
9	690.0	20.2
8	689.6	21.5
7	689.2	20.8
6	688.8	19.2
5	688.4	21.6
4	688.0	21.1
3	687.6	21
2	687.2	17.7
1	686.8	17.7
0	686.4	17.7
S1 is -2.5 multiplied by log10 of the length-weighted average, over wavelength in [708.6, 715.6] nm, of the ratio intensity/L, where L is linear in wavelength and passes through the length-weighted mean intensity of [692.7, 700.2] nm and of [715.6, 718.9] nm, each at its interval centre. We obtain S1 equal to 0.11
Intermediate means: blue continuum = 28.2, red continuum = 23.9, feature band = 22.7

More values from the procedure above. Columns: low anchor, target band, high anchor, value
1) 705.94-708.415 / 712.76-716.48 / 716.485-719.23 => 0.264 mag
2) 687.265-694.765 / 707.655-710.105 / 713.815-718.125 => -0.158 mag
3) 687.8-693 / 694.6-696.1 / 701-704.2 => -0.055 mag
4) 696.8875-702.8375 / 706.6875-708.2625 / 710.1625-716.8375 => -0.132 mag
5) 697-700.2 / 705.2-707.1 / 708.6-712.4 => -0.085 mag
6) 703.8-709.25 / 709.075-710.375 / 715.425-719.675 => 0.267 mag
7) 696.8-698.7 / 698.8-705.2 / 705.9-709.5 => -0.161 mag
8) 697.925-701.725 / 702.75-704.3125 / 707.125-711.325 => -0.238 mag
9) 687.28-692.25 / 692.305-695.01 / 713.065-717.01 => -0.232 mag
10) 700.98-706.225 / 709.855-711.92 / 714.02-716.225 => 0.011 mag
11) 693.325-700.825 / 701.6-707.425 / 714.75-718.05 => -0.243 mag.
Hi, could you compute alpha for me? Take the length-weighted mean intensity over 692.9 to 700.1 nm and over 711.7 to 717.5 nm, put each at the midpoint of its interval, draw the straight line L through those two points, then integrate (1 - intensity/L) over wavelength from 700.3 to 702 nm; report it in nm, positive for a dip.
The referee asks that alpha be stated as -0.31 nm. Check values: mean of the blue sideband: 28.3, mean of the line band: 31.4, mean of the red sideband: 21.8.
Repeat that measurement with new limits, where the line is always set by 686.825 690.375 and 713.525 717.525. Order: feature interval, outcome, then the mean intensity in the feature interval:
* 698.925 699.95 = -0.43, 29.5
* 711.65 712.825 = -0.24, 25.6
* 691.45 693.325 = -0.28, 23.5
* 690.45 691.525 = -0.10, 22.3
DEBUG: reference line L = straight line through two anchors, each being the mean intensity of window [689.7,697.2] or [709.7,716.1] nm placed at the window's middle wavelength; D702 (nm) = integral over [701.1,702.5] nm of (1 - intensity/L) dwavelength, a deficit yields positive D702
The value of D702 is -0.48 nm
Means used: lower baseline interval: 25.1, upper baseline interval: 22.6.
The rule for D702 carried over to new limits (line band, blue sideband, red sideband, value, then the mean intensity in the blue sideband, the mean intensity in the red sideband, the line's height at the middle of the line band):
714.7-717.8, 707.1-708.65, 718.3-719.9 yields 0.53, 29.6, 26.2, 27.1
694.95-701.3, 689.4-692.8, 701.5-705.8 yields -0.01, 22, 34.9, 29.2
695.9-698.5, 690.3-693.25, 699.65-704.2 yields -0.10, 22.8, 32.5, 28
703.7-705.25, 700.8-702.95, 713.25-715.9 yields -0.44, 32.2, 20.5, 29.8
